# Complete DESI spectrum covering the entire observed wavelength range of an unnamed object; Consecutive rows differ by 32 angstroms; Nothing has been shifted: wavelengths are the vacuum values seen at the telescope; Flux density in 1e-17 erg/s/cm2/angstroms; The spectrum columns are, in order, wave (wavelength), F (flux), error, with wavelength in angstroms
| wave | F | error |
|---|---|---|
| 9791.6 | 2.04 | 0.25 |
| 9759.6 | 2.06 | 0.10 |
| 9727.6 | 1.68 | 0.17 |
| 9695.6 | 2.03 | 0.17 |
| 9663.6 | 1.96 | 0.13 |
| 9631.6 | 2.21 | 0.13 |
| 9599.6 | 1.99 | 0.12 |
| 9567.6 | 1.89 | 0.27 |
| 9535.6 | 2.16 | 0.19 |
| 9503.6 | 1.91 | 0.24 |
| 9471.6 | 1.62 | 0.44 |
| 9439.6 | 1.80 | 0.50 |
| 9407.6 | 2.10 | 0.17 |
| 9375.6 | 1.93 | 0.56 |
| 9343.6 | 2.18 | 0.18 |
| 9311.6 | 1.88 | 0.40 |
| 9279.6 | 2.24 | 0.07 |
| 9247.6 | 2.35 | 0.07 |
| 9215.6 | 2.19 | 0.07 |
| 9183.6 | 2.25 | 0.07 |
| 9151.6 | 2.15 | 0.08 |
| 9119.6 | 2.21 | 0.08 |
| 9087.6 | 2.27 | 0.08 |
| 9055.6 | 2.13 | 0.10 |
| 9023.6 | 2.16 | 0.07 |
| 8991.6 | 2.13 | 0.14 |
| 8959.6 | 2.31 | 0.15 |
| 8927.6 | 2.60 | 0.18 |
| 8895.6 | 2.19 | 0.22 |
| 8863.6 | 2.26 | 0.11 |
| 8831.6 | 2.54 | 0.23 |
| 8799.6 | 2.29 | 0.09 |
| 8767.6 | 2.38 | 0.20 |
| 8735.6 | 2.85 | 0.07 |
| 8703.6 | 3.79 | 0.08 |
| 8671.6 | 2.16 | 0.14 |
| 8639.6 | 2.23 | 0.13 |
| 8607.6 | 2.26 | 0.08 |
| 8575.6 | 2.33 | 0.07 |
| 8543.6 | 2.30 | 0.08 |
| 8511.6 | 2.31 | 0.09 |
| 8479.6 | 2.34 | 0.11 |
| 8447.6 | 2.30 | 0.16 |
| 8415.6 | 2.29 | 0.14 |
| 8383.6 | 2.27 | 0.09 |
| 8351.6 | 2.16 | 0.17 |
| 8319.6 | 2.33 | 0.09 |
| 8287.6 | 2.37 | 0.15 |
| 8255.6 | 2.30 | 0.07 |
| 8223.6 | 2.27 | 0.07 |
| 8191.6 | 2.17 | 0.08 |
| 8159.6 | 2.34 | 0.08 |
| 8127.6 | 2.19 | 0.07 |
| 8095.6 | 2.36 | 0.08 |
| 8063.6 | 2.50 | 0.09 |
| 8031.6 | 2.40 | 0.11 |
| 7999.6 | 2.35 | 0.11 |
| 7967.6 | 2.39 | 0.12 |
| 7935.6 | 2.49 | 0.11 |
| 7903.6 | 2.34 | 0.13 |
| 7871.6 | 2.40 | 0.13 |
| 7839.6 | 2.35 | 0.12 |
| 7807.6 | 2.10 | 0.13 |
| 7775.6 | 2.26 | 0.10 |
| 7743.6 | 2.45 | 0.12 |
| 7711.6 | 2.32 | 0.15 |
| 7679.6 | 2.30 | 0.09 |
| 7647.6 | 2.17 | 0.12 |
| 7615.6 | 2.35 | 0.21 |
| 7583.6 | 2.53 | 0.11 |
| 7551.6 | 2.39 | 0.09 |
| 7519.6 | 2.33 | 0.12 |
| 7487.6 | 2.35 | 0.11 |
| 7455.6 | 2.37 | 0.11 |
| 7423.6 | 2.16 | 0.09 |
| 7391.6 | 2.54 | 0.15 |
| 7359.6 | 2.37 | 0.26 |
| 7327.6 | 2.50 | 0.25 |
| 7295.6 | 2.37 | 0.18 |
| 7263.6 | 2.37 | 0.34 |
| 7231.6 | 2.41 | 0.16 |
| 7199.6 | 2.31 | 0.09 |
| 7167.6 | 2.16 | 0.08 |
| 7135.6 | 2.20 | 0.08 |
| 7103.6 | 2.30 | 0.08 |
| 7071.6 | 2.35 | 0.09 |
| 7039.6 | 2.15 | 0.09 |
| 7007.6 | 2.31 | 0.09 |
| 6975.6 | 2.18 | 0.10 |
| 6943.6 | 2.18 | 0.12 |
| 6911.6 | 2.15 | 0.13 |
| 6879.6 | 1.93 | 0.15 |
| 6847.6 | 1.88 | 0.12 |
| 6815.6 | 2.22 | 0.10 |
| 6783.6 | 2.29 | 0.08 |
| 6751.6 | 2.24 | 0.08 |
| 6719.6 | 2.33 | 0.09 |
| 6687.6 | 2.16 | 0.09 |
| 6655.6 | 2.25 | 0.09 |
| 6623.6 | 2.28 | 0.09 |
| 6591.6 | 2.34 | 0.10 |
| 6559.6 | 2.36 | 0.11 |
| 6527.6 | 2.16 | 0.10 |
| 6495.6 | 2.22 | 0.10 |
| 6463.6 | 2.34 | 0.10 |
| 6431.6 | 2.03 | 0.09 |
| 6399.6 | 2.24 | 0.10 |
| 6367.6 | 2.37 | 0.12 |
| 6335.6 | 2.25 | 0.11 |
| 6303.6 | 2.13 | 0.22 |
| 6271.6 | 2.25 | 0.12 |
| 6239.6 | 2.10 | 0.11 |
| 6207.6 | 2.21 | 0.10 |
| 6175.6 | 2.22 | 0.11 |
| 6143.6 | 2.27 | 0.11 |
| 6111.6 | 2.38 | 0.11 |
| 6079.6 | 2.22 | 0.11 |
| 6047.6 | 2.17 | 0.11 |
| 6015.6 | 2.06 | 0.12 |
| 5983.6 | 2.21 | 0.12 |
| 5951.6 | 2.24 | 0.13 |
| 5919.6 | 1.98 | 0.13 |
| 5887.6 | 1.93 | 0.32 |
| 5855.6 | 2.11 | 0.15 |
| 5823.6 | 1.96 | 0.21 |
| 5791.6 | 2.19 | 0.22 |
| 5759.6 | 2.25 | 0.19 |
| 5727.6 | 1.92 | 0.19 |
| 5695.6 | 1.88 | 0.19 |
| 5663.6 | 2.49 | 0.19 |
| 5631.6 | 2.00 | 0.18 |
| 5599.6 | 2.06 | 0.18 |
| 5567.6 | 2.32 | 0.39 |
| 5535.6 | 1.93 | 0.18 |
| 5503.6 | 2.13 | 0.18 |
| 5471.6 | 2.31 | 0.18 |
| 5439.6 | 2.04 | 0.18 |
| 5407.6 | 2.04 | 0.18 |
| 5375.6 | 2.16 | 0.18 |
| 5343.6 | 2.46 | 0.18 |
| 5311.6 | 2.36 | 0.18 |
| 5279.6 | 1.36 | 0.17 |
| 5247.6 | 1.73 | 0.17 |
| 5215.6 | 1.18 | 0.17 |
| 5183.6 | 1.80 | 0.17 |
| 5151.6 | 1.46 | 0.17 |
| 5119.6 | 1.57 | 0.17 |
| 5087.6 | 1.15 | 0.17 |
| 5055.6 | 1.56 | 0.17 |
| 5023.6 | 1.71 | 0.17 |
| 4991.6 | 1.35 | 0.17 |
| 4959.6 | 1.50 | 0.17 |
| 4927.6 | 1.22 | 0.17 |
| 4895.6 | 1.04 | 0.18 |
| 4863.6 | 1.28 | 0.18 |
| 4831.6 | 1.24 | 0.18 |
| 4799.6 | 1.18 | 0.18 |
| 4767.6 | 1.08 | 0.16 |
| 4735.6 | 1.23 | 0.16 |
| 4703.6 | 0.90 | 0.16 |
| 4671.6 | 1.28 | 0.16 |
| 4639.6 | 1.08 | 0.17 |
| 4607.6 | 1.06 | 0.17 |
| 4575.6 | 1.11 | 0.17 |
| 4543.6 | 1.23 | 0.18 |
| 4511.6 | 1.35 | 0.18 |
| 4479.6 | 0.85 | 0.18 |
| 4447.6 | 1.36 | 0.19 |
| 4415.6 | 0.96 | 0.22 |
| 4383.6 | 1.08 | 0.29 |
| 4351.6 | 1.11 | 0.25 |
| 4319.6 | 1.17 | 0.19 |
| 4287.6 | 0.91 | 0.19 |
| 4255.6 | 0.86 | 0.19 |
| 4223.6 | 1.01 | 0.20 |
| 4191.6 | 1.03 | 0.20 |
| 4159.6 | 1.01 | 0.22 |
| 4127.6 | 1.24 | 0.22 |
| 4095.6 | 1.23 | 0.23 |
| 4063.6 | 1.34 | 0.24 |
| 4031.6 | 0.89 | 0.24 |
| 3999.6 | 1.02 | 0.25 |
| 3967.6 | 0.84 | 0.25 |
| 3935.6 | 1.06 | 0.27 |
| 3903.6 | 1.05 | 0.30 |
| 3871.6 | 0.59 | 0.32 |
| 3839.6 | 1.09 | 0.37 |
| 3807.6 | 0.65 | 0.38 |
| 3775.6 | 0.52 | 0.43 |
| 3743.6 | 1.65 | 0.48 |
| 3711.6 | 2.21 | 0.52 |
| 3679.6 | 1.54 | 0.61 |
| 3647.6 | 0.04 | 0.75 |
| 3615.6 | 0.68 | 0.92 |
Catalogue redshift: 0.327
